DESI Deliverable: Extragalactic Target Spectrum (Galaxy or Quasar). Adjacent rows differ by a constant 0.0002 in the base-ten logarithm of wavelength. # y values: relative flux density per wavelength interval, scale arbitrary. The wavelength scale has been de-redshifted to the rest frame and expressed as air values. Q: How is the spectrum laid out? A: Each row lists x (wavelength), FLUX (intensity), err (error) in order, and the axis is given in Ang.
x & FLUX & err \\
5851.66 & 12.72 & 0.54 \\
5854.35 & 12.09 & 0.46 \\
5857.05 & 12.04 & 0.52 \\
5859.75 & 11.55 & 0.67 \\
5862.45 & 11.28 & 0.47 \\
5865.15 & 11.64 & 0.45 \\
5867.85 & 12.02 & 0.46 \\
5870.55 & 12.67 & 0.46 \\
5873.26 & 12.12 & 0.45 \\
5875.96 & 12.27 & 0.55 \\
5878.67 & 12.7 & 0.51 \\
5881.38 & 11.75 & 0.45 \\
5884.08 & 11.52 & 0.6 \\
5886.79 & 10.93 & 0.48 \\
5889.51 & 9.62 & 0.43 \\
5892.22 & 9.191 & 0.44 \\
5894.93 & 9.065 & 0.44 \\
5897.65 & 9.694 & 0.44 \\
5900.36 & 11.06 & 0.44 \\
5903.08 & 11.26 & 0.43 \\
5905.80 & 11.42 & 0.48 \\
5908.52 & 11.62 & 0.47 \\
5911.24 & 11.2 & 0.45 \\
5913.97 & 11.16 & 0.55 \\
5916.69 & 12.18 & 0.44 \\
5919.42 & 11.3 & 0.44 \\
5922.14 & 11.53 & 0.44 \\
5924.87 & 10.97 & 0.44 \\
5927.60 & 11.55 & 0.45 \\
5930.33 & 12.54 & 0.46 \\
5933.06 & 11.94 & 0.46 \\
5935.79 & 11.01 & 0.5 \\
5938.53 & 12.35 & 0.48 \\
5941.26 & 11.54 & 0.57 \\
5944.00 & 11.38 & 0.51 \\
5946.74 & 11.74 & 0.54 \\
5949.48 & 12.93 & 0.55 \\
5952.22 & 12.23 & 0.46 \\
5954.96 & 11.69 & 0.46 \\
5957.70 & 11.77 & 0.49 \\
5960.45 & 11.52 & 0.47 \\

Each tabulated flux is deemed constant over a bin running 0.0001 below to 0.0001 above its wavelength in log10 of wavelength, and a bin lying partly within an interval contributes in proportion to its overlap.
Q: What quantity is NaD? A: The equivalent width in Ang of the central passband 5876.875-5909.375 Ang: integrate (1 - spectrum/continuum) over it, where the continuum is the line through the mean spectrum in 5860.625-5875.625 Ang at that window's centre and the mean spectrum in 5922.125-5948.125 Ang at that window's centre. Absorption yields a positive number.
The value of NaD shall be 2.8 Ang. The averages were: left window 12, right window 11.7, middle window 10.8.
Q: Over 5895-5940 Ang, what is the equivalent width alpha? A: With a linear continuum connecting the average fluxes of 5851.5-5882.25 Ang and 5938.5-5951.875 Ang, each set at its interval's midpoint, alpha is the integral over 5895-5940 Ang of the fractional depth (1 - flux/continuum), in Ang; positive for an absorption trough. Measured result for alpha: 2.4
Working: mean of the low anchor 12.1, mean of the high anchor 12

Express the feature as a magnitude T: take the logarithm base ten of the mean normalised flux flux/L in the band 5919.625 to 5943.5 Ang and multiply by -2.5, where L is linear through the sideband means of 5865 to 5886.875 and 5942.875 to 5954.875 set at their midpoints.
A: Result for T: 0.04 mag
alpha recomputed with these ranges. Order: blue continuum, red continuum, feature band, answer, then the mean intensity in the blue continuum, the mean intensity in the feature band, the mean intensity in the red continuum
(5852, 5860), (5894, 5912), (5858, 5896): 0.54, 12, 11.3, 10.8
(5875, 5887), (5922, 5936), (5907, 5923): 0.31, 11.9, 11.5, 11.6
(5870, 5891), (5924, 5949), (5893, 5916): 1.71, 11.6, 10.8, 11.7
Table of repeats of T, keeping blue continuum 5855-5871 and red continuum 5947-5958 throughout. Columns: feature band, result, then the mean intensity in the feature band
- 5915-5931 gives 0.04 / 11.6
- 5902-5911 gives 0.05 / 11.4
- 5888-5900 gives 0.24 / 9.55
